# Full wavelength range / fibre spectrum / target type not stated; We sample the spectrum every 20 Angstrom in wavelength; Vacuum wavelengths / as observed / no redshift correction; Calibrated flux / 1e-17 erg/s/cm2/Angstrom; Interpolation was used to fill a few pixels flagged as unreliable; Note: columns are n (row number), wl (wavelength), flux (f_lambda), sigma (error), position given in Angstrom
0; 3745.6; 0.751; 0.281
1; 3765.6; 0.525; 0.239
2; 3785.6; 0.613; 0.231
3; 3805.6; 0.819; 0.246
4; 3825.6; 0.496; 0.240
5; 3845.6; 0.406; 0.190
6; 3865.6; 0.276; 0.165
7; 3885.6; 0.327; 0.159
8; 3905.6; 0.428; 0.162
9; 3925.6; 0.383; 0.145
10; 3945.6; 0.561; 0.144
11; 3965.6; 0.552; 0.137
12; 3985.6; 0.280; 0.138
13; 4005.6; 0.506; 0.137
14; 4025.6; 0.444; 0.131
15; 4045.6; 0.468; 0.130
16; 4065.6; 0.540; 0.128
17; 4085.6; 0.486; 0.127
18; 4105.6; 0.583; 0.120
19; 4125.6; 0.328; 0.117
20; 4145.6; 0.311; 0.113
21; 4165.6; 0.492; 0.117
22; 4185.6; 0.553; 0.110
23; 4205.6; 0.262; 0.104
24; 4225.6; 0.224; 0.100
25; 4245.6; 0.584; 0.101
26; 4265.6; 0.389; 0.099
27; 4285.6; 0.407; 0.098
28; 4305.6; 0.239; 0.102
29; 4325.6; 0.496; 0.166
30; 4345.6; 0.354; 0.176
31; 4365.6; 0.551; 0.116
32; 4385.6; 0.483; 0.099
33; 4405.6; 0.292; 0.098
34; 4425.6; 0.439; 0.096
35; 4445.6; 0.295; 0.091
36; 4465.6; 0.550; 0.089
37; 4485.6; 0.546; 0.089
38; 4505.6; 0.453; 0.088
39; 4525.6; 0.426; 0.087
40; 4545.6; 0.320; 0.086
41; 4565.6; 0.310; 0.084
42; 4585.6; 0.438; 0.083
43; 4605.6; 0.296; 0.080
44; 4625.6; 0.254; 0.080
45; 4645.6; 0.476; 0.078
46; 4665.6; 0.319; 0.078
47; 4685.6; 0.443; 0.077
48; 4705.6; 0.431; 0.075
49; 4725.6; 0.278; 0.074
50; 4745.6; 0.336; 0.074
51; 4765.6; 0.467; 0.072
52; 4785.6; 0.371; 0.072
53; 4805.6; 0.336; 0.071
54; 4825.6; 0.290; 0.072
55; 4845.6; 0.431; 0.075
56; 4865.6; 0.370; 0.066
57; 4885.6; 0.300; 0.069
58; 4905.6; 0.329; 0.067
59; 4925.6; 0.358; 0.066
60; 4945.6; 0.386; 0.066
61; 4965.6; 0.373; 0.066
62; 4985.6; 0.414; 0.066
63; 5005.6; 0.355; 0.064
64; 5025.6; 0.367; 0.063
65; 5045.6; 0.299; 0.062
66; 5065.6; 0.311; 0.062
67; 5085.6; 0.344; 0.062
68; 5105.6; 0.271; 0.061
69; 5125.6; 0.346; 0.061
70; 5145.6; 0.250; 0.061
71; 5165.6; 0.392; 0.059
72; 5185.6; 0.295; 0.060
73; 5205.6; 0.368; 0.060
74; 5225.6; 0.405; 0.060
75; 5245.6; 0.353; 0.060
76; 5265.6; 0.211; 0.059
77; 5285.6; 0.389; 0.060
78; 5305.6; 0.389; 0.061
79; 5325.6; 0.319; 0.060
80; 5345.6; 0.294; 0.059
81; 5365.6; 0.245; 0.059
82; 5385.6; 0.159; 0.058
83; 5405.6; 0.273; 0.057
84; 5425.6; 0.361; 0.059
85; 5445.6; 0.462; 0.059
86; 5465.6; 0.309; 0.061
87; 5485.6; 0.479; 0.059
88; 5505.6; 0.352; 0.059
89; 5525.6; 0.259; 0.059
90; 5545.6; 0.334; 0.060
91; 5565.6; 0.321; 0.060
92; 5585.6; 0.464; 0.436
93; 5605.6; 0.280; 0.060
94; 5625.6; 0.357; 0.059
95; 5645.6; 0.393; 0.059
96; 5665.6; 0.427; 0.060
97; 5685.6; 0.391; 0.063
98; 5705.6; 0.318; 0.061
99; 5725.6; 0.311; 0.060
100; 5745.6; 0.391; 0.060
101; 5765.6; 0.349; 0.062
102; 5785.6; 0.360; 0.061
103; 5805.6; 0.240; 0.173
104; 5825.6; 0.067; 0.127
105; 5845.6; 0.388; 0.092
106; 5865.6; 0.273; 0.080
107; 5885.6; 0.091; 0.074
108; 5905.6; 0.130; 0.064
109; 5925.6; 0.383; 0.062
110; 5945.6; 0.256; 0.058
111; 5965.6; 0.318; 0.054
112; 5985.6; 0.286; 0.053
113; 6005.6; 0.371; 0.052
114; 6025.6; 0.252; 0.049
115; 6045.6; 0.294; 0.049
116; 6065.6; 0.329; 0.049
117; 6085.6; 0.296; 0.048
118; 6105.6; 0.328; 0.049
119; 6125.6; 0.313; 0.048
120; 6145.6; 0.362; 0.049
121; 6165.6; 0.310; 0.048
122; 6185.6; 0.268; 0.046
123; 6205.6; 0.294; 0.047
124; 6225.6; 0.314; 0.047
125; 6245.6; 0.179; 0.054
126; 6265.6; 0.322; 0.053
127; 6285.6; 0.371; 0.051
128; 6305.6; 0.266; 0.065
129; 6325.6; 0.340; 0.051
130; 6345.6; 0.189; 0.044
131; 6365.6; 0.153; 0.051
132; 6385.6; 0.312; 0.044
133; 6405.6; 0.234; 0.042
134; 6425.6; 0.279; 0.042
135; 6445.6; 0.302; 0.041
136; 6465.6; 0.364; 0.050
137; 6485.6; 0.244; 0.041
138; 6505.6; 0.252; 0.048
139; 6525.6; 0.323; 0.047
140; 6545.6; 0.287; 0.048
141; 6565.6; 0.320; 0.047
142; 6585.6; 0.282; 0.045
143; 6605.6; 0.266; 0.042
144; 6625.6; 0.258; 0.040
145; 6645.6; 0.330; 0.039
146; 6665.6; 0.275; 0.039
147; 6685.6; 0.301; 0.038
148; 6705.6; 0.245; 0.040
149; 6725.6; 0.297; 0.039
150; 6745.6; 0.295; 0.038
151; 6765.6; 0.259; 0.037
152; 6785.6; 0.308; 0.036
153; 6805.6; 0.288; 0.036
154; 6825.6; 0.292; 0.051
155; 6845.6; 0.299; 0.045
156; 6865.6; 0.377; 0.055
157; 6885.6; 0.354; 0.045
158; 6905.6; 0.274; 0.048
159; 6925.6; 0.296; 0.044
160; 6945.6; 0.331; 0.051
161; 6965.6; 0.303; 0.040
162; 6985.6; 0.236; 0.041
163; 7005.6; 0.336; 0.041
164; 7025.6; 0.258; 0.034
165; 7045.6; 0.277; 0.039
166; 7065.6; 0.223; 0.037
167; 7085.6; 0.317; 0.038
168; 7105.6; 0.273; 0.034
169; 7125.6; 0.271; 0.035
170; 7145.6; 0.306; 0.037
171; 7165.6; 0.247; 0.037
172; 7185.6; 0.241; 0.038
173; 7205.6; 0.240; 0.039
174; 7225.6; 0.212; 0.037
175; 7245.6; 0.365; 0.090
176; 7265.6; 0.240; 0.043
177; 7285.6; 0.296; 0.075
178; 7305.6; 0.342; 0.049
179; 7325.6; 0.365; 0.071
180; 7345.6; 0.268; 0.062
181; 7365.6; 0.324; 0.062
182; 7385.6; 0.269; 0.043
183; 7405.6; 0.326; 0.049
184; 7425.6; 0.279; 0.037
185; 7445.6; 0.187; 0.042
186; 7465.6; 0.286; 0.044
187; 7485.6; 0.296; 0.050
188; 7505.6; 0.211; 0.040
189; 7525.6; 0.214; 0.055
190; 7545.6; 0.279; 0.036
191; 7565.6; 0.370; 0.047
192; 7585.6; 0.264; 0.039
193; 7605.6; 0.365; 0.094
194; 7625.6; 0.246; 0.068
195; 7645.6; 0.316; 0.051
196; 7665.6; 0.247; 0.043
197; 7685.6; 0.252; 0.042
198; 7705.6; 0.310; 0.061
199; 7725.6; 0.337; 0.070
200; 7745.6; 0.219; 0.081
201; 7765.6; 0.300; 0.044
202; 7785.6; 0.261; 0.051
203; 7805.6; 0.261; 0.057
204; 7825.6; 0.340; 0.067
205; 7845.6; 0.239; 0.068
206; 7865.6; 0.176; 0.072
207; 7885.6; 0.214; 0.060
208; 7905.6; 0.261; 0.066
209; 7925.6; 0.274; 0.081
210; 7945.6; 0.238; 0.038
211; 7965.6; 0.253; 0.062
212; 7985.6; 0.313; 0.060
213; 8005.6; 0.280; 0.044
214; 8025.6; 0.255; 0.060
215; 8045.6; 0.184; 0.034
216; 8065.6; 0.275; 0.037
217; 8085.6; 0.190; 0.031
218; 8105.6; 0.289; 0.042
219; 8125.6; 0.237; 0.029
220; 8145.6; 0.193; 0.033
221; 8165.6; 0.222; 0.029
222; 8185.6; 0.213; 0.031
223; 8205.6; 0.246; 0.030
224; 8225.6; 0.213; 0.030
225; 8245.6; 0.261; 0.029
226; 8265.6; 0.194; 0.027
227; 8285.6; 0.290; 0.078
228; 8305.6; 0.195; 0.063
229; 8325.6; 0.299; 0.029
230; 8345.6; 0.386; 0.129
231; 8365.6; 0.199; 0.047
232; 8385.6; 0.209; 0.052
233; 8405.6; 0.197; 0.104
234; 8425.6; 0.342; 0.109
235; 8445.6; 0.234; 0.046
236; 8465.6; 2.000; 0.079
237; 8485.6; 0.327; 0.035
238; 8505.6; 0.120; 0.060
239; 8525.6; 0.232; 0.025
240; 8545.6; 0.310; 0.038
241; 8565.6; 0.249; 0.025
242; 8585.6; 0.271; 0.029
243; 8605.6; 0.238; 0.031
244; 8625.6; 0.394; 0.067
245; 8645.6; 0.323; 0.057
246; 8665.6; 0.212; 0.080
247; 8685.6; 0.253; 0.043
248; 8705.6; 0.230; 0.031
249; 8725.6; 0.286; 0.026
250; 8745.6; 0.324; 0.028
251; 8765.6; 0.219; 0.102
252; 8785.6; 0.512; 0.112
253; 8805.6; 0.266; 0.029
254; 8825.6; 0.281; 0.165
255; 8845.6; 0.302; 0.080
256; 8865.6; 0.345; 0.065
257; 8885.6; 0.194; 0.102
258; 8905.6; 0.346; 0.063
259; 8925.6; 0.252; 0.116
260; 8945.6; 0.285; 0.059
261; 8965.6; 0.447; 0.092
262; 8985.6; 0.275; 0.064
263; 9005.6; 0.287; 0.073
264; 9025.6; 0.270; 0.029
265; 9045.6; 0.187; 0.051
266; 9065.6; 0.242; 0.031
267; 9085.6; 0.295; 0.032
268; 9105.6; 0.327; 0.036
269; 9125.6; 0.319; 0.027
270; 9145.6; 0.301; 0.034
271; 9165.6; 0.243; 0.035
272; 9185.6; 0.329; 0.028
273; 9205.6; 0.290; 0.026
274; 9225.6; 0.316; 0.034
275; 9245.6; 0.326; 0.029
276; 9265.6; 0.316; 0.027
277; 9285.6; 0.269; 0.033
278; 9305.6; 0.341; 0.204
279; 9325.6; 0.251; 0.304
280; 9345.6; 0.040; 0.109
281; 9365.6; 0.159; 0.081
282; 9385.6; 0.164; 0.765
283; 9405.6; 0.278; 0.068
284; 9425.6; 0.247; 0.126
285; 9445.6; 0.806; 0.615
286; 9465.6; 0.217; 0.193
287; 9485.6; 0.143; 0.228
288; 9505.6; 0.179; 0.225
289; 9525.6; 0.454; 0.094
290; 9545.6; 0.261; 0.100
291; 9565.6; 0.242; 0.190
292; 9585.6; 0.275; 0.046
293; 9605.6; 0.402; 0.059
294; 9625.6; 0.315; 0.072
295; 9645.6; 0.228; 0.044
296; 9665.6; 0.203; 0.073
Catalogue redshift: 1.27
